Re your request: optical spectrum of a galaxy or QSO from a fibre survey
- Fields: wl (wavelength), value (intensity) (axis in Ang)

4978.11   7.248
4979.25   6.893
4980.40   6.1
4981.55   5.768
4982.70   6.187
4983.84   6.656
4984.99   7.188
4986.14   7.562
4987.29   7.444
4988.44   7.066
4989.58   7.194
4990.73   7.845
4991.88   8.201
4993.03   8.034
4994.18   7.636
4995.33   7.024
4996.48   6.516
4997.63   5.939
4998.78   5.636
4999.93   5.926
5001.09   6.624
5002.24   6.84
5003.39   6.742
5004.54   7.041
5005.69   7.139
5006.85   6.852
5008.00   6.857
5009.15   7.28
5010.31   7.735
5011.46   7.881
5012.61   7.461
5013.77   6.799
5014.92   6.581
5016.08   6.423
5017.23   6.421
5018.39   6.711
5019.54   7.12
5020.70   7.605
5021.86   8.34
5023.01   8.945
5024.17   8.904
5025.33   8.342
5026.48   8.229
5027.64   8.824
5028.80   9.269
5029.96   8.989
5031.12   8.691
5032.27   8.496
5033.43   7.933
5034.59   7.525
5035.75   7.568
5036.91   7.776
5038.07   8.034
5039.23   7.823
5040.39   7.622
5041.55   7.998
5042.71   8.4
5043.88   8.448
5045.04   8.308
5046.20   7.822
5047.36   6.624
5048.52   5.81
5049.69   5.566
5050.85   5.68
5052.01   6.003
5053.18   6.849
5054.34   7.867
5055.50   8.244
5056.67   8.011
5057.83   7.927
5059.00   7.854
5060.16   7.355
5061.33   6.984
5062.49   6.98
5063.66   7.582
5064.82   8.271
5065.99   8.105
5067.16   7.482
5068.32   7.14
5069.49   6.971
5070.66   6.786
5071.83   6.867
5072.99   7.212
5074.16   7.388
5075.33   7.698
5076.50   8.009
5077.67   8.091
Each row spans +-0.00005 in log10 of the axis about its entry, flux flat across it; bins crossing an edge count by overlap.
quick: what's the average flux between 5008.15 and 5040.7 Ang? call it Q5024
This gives 7.82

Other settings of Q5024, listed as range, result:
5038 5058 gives 7.36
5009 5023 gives 7.26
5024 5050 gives 7.96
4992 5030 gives 7.34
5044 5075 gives 7.24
